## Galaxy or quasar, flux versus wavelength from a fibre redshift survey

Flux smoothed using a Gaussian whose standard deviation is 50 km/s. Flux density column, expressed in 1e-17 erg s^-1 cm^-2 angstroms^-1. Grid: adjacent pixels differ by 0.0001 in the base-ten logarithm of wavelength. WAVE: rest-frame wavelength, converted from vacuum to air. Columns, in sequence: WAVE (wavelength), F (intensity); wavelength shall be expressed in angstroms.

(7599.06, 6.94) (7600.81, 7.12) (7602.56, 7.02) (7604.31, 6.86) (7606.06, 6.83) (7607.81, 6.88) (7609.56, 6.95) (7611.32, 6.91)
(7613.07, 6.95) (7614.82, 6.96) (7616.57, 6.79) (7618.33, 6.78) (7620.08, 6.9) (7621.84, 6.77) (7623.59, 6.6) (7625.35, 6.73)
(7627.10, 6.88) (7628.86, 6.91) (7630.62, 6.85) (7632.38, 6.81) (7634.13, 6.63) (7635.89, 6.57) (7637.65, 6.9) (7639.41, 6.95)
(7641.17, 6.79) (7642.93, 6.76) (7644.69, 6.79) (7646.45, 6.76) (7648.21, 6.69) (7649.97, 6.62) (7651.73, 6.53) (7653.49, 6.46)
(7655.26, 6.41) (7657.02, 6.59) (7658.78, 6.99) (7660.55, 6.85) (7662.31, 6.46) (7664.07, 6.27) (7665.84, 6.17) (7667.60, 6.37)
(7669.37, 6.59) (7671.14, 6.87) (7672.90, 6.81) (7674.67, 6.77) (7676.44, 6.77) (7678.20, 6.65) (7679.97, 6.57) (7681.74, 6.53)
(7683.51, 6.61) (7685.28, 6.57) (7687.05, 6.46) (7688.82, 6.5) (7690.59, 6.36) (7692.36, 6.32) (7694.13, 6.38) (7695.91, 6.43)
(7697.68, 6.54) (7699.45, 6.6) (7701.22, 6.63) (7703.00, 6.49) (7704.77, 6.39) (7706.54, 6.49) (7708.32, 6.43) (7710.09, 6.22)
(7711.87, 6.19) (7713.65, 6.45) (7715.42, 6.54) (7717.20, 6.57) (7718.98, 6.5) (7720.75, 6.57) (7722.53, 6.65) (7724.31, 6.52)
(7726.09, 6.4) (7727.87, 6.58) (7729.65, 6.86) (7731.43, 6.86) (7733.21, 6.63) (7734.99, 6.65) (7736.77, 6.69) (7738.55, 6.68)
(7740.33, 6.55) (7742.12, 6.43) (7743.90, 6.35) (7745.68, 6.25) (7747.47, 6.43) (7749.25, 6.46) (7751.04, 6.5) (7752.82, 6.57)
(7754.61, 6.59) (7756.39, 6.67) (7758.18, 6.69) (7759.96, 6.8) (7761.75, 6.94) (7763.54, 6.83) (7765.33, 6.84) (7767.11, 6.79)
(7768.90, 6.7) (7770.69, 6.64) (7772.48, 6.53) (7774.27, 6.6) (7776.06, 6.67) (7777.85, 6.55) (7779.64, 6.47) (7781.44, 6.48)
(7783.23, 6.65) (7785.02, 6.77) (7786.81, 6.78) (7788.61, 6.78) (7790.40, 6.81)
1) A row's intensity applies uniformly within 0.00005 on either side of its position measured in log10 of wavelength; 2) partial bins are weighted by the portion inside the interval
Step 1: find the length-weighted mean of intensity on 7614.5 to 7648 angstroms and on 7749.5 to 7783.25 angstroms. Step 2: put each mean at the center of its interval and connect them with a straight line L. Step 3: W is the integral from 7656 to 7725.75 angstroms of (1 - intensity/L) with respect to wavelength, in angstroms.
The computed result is 2.1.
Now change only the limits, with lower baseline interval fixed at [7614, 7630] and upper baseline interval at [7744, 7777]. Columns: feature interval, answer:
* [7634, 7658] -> 0.4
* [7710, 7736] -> 0.5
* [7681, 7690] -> 0.3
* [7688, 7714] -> 1.1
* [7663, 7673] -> 0.4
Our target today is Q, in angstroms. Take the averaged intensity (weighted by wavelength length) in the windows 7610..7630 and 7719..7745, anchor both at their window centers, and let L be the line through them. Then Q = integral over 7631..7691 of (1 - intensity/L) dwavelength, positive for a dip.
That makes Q 1.0 angstroms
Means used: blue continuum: 6.84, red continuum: 6.6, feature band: 6.63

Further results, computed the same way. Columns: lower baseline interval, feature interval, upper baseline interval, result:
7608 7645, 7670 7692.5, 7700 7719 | -0.1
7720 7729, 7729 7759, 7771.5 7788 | 0.0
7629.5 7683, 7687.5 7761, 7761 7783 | 1.6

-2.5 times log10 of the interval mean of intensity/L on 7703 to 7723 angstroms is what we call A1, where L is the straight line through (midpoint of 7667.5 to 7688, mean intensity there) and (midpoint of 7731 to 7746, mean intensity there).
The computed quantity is 0.02 mag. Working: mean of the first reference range 6.64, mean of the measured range 6.45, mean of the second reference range 6.57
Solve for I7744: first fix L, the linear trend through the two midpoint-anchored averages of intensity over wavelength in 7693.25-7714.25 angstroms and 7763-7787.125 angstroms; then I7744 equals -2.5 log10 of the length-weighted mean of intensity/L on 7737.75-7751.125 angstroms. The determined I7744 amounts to 0.02 mag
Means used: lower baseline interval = 6.43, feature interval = 6.45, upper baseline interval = 6.66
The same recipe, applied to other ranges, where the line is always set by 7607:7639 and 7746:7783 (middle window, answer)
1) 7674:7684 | 0.02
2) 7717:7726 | 0.02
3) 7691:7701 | 0.04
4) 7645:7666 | 0.03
